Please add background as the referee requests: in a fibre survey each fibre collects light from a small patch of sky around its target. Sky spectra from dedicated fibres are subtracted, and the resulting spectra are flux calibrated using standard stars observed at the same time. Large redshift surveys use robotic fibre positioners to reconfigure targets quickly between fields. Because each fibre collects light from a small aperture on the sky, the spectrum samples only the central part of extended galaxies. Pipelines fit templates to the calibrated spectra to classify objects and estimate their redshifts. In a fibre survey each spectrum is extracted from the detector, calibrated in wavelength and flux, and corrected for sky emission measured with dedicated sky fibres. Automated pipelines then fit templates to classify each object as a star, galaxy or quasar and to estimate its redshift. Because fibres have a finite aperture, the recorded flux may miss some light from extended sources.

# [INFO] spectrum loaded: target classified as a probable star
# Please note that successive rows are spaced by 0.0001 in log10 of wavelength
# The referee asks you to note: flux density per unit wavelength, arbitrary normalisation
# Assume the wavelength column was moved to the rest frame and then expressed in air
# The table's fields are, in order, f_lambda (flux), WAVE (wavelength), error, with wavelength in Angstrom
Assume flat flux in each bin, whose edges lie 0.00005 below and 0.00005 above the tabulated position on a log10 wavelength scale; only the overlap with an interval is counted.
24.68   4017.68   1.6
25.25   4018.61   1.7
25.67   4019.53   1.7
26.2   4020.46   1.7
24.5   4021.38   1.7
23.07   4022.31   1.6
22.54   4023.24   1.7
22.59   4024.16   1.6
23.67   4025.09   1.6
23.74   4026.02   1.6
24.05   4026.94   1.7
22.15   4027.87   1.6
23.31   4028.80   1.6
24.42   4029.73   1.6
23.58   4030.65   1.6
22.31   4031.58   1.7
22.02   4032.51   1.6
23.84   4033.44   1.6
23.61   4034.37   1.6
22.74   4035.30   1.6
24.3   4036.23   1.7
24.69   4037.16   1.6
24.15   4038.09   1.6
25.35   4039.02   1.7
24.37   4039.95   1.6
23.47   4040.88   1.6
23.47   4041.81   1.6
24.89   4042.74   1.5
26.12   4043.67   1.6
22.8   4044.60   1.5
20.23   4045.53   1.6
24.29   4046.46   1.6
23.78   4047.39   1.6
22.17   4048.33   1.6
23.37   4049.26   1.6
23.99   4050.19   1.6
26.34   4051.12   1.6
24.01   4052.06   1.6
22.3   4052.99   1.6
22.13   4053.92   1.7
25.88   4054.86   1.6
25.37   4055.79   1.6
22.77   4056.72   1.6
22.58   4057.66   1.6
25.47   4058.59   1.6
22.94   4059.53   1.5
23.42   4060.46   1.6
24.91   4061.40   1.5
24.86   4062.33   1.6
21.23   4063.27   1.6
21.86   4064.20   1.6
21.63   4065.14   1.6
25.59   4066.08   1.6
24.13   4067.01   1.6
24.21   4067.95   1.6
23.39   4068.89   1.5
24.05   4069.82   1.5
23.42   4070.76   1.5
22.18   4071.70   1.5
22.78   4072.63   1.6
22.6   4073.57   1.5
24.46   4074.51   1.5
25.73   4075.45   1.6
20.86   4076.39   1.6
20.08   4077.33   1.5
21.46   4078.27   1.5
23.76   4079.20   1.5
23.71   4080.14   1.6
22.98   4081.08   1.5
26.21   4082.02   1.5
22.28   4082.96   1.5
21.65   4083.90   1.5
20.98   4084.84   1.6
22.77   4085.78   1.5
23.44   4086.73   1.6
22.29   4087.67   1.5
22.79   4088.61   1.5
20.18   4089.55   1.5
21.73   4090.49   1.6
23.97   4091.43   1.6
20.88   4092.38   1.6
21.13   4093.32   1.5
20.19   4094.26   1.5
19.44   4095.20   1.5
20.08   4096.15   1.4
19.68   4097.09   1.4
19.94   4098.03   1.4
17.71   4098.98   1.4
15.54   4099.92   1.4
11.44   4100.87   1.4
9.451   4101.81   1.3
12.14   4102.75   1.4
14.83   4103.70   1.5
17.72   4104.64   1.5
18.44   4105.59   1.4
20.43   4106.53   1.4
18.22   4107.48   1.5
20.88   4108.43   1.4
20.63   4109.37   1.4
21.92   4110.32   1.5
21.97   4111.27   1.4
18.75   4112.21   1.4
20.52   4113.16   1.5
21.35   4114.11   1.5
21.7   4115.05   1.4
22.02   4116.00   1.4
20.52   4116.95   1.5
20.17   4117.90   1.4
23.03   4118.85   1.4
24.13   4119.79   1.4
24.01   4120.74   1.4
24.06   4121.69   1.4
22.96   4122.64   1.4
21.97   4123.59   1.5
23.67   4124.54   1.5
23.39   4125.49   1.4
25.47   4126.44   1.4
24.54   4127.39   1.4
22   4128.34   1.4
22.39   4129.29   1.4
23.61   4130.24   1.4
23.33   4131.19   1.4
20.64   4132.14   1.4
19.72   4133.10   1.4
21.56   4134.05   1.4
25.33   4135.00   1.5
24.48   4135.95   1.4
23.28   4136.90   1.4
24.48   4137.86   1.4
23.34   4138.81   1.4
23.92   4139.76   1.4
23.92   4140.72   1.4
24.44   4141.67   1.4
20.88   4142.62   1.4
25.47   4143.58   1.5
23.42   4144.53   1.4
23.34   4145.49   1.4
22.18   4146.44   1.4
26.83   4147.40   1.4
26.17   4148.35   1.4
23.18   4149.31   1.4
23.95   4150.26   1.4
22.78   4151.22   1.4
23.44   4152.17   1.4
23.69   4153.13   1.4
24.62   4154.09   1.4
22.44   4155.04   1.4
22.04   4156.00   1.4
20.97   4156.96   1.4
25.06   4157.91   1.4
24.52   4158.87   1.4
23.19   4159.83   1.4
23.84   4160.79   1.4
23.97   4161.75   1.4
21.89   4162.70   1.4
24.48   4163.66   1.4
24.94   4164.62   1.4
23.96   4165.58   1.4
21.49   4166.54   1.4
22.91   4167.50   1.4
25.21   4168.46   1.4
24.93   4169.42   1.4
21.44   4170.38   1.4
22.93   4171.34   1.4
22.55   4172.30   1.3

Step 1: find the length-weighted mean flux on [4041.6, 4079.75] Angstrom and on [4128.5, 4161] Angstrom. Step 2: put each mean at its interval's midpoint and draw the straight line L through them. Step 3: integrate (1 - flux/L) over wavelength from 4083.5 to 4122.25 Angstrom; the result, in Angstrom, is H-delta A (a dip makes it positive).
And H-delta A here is 5.6 Angstrom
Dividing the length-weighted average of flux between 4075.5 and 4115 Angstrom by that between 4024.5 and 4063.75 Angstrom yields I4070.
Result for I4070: 0.9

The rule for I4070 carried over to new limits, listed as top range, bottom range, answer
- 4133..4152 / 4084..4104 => 1.24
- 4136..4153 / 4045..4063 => 1.01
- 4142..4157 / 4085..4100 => 1.13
